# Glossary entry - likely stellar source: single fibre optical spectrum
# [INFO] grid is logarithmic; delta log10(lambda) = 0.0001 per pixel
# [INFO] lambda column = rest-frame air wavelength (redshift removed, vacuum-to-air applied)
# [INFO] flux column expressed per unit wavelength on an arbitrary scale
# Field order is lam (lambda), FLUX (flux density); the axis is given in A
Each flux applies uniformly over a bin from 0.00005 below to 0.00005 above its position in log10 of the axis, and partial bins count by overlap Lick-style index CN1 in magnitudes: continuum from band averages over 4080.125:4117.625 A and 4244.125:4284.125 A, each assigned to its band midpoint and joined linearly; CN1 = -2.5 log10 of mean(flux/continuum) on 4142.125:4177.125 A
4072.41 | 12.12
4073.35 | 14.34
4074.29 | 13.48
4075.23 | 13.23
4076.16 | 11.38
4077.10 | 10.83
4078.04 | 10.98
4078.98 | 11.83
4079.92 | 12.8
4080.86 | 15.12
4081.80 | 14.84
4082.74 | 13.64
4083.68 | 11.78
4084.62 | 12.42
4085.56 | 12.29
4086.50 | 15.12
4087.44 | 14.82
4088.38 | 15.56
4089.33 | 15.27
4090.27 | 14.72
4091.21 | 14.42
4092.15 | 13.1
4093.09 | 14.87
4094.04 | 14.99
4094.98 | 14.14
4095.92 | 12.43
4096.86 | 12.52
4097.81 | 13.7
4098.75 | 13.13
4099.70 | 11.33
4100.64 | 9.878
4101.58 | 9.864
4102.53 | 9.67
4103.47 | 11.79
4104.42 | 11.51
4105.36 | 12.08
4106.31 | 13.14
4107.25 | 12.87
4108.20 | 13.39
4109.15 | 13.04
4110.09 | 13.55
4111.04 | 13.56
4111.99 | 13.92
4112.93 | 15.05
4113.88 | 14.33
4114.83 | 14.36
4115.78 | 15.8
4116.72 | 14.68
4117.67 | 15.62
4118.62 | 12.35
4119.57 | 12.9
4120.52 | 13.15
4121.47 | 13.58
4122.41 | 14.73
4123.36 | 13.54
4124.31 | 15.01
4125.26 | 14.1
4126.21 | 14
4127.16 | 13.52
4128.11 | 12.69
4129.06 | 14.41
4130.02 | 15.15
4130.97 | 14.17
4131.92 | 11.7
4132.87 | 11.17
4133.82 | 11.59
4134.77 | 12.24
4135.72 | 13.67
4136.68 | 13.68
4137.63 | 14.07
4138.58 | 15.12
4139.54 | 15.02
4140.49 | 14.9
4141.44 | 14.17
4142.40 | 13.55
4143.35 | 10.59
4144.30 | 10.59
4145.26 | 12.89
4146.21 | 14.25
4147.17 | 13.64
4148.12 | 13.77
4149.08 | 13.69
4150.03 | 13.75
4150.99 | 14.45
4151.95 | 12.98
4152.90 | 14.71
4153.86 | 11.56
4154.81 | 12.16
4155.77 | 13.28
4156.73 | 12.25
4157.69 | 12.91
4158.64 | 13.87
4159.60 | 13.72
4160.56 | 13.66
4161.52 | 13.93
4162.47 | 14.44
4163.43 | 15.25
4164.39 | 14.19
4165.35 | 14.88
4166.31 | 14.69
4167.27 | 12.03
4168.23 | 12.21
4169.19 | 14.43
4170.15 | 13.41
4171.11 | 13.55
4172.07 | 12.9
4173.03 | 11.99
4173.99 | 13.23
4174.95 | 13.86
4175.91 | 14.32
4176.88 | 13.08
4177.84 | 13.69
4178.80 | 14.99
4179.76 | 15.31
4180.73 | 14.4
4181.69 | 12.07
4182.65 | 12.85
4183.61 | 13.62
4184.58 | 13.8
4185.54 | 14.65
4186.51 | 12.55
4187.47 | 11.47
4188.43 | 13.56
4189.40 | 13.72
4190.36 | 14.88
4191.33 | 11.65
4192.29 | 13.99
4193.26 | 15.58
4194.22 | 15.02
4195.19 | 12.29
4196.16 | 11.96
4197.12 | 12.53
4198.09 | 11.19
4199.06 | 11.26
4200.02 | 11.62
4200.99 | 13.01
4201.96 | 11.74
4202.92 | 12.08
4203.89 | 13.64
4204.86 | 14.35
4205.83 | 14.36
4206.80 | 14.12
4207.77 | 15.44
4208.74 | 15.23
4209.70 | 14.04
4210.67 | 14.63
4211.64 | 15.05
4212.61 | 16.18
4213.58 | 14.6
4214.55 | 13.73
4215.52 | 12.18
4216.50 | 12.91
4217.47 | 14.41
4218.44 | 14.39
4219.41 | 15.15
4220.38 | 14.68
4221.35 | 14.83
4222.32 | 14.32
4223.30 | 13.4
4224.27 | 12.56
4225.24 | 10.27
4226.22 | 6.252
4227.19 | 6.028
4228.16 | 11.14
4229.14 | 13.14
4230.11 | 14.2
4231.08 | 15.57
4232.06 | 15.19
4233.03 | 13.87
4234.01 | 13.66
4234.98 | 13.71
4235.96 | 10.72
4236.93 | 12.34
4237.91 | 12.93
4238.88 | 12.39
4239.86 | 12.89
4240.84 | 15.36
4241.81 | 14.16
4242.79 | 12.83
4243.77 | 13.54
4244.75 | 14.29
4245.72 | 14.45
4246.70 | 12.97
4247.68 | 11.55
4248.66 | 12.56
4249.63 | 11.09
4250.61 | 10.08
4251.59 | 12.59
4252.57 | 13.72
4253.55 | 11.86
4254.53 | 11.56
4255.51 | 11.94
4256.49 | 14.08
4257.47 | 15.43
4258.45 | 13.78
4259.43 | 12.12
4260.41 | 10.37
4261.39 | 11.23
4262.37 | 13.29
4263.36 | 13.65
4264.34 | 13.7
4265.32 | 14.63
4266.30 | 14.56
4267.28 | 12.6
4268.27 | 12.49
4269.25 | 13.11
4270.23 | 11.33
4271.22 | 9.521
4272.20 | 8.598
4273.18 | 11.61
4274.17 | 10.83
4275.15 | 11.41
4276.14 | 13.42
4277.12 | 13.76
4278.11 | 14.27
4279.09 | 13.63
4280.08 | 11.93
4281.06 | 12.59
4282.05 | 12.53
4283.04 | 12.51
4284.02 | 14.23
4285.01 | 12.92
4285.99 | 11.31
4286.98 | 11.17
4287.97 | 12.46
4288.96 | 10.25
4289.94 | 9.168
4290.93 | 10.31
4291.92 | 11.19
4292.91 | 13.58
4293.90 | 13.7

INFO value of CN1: -0.021 mag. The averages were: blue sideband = 13.4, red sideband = 12.6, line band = 13.4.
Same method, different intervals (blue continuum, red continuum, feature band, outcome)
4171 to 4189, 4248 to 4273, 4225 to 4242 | 0.026 mag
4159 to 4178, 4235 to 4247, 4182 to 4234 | 0.012 mag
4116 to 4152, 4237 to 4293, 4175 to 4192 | -0.033 mag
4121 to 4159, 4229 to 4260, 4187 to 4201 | 0.030 mag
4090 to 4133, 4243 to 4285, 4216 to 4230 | 0.032 mag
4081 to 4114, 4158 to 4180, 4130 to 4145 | 0.032 mag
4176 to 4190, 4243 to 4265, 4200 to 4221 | -0.062 mag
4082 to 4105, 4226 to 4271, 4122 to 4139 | -0.049 mag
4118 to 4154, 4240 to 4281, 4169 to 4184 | -0.031 mag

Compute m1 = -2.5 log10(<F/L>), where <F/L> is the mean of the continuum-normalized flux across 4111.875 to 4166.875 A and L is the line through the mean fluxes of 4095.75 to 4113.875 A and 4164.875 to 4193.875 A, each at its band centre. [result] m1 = -0.06 mag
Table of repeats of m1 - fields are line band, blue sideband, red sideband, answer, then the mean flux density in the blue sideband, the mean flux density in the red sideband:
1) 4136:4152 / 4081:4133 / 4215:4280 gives -0.026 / 13.5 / 12.7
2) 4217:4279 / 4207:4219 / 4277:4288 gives 0.068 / 14.4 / 12.8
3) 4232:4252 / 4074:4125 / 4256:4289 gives -0.025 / 13.3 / 12.5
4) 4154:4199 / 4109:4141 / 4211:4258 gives 0.003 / 13.8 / 13.1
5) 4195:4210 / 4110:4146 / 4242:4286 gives 0.002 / 13.7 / 12.6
